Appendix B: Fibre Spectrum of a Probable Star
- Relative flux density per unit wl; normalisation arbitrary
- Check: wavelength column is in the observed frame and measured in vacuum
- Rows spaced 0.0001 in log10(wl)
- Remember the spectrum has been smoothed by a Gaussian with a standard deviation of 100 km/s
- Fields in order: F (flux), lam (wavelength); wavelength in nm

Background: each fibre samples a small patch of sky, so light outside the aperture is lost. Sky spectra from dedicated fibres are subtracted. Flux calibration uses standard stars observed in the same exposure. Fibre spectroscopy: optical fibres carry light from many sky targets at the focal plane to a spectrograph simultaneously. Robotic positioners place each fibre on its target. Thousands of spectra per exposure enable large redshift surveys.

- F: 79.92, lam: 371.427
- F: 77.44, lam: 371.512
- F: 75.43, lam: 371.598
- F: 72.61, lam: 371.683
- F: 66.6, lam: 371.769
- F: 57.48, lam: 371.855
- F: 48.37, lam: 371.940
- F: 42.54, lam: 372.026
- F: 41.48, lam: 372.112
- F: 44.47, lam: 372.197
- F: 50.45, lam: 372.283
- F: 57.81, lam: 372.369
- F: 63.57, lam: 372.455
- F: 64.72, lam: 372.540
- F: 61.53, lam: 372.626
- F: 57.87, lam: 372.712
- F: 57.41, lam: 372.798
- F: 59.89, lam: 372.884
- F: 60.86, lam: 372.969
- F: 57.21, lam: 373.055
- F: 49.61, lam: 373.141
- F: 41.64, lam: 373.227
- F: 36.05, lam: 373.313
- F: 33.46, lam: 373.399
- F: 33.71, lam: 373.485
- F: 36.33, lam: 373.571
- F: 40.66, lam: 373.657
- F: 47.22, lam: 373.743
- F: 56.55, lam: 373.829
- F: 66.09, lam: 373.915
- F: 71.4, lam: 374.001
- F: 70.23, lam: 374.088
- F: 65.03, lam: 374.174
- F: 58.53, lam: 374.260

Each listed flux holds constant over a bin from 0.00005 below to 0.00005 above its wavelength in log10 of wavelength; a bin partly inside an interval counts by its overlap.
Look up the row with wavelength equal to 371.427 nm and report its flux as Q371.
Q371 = 79.92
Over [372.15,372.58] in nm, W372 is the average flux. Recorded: 56.1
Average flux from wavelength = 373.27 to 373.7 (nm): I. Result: 36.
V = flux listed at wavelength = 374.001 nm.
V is 71.4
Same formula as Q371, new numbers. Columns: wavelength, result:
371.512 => 77.44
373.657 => 40.66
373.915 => 66.09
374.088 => 70.23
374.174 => 65.03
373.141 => 49.61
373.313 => 36.05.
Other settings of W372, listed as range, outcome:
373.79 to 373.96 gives 61.6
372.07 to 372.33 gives 45.7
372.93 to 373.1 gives 58.8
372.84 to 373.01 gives 60.6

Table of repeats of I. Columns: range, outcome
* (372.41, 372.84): 61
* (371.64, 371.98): 61.5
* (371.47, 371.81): 73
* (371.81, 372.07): 49.5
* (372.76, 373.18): 57.1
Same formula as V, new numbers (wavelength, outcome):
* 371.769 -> 66.6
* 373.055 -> 57.21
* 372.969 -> 60.86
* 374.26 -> 58.53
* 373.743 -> 47.22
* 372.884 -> 59.89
